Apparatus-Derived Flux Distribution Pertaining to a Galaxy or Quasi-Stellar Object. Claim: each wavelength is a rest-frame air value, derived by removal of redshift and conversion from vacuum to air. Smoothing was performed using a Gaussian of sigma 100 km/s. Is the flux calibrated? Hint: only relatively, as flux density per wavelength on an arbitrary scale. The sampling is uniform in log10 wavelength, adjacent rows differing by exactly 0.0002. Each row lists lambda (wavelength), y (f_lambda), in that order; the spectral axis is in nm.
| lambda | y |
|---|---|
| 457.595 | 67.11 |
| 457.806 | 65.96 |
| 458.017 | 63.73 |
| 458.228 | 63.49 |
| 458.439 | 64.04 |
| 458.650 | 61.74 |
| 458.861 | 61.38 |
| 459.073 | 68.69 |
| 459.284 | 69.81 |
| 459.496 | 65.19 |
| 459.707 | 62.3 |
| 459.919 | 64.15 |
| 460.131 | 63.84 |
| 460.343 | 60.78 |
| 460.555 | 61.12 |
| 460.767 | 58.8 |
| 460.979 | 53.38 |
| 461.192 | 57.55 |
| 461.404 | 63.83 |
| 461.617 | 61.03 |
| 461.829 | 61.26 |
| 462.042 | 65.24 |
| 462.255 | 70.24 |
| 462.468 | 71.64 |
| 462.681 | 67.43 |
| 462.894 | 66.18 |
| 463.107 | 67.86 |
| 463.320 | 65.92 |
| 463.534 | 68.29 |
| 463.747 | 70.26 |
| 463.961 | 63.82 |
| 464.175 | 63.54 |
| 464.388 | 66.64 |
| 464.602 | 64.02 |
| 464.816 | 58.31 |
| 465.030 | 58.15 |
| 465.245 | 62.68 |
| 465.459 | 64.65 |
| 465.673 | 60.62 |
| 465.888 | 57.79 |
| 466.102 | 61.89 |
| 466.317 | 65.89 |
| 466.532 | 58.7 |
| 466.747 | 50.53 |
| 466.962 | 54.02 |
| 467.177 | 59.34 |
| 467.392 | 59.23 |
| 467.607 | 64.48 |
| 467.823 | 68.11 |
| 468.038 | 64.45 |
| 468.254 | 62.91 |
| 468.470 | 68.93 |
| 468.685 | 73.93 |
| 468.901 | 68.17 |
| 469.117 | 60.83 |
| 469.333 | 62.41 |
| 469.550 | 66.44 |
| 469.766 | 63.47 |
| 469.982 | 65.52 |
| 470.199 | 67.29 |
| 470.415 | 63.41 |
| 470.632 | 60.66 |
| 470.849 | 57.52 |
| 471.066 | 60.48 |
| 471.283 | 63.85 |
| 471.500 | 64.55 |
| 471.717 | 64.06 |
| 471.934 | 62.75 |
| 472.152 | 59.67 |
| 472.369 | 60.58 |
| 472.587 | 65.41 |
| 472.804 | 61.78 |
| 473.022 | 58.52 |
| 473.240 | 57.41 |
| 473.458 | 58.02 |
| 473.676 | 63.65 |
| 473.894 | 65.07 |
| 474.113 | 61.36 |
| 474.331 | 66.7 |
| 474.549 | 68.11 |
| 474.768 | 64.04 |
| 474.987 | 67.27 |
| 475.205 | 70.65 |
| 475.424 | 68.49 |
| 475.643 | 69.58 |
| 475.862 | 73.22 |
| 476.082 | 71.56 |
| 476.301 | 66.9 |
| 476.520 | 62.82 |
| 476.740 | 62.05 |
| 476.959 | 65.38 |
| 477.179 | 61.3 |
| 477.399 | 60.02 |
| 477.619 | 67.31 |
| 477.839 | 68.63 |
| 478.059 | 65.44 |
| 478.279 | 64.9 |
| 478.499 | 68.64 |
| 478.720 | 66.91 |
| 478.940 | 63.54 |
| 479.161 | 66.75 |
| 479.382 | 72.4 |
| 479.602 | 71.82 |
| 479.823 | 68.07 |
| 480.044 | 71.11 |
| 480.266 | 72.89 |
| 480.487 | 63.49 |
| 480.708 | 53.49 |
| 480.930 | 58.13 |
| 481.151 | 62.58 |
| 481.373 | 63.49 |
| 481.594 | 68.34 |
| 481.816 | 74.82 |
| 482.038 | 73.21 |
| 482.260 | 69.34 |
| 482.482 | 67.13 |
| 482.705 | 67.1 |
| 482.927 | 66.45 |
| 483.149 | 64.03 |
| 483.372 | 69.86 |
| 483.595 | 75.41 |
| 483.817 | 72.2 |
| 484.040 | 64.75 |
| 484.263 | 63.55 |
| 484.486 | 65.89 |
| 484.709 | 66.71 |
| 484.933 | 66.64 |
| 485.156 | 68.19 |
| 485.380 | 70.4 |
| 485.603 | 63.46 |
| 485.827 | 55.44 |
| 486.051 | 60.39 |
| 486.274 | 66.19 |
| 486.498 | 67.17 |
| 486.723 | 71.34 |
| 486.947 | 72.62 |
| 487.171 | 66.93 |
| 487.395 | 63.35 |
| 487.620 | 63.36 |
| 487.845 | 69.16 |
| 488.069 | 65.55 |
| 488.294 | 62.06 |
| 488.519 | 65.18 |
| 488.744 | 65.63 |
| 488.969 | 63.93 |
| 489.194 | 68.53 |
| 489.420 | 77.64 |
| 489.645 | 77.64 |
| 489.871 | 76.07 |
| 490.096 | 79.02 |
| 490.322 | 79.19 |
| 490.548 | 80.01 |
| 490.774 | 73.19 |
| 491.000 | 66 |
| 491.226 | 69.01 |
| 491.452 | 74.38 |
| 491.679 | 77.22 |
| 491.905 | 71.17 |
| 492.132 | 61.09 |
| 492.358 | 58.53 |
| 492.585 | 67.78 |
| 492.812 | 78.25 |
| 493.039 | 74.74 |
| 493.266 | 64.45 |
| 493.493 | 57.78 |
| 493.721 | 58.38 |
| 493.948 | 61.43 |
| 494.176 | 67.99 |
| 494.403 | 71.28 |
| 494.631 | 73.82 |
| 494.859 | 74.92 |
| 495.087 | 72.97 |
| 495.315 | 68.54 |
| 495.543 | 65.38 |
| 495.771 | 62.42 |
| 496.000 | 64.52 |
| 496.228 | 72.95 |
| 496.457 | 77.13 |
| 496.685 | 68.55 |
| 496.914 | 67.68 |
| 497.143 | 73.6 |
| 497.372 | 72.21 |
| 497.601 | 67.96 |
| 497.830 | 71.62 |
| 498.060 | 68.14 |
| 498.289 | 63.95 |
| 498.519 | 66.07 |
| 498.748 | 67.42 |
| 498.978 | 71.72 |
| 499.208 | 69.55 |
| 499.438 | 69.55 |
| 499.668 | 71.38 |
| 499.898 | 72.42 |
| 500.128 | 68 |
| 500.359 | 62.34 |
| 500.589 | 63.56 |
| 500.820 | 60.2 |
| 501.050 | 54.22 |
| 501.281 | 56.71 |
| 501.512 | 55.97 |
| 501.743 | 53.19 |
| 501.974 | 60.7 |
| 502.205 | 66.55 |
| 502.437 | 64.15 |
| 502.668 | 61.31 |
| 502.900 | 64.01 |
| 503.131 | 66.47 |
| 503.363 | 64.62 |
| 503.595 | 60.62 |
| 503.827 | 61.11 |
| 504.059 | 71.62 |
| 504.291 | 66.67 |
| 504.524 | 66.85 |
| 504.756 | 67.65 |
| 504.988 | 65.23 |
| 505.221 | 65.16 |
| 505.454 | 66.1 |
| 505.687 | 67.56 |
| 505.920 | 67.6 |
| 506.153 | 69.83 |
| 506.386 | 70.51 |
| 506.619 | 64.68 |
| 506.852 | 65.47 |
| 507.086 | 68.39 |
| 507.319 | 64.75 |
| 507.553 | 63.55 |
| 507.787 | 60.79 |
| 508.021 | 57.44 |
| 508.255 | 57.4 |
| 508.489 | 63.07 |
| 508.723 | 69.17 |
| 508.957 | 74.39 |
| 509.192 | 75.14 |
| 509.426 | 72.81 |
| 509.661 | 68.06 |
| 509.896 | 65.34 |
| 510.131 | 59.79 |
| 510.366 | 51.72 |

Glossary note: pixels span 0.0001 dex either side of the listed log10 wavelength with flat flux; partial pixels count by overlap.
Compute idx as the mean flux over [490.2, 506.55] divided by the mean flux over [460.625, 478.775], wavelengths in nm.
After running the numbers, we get 1.05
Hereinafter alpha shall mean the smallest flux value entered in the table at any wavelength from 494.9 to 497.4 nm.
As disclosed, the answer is 62.42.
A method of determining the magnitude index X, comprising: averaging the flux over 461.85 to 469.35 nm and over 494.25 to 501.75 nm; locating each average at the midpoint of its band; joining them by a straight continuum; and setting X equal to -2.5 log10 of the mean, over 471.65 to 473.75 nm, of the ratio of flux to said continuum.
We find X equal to 0.06 mag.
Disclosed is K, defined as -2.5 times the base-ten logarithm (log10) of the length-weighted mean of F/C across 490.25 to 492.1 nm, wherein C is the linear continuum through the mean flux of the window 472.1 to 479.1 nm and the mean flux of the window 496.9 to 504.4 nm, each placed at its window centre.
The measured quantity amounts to -0.13 mag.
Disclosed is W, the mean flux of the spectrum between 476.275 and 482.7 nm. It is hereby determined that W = 66.2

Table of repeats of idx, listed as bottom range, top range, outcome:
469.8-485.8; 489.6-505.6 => 1.03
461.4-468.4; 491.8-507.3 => 1.05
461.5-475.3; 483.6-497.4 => 1.08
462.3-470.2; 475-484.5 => 1.05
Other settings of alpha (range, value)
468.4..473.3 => 57.41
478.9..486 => 53.49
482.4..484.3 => 63.55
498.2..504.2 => 53.19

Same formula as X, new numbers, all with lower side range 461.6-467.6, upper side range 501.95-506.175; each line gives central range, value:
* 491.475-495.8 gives -0.05 mag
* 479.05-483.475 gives -0.05 mag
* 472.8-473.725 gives 0.07 mag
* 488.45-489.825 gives -0.09 mag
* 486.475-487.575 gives -0.06 mag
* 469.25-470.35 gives -0.03 mag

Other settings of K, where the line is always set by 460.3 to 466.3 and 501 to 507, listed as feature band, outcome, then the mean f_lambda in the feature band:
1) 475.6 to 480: -0.05 mag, 66.9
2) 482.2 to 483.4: -0.05 mag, 67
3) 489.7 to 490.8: -0.21 mag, 77.8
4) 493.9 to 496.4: -0.08 mag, 69.1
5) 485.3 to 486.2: 0.02 mag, 62.4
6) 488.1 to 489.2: -0.02 mag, 64.8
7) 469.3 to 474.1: 0.02 mag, 62.4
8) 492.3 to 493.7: -0.05 mag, 66.7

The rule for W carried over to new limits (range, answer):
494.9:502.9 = 66.3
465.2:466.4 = 62.2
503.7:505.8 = 66.4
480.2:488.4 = 66.3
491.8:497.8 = 68.3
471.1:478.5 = 64.6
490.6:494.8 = 68.4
